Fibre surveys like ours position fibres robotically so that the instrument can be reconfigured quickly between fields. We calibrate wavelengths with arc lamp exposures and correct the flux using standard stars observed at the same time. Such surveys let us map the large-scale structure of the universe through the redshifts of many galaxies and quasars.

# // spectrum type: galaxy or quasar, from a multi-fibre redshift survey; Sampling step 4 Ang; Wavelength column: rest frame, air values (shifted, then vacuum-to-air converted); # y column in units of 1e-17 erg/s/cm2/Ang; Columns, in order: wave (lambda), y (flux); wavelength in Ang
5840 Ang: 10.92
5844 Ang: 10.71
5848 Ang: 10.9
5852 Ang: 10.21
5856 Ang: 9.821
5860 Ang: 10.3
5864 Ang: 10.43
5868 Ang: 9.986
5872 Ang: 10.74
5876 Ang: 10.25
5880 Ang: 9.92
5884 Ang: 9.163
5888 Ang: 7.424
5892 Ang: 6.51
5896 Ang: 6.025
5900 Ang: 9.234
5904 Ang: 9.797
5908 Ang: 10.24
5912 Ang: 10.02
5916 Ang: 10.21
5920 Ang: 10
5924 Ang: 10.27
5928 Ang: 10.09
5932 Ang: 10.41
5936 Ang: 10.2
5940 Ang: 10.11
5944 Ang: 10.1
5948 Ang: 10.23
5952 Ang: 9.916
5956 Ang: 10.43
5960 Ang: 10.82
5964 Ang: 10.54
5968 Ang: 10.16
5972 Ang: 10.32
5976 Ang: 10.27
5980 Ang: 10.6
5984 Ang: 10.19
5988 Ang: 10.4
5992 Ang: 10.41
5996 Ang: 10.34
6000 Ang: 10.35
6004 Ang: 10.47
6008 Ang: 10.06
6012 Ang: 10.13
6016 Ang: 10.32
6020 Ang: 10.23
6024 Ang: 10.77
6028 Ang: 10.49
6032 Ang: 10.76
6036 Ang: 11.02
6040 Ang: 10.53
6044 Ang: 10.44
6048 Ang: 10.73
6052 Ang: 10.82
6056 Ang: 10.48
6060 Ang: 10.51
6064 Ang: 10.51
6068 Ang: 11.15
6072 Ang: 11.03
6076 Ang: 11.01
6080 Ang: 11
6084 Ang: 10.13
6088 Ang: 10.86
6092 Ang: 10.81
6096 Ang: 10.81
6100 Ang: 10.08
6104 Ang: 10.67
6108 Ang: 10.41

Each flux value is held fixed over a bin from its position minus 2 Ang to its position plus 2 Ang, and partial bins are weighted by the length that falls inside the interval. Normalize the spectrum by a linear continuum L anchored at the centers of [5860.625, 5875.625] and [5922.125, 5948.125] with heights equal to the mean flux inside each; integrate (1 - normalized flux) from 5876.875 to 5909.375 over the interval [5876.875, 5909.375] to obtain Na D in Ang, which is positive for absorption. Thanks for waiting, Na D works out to 5.5 Ang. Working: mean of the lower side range 10.4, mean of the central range 8.57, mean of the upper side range 10.2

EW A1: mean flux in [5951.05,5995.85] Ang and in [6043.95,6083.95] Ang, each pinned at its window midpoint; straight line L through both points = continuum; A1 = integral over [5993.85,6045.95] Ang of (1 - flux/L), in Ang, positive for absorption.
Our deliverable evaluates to 0.6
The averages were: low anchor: 10.4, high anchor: 10.8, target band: 10.5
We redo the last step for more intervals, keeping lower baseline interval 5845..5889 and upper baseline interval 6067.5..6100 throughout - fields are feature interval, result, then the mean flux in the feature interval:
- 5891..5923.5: 3.23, 9.14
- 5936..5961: 0.13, 10.2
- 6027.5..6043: -0.13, 10.7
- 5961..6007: 0.23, 10.4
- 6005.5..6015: 0.35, 10.1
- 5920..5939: 0.03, 10.2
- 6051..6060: 0.07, 10.6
